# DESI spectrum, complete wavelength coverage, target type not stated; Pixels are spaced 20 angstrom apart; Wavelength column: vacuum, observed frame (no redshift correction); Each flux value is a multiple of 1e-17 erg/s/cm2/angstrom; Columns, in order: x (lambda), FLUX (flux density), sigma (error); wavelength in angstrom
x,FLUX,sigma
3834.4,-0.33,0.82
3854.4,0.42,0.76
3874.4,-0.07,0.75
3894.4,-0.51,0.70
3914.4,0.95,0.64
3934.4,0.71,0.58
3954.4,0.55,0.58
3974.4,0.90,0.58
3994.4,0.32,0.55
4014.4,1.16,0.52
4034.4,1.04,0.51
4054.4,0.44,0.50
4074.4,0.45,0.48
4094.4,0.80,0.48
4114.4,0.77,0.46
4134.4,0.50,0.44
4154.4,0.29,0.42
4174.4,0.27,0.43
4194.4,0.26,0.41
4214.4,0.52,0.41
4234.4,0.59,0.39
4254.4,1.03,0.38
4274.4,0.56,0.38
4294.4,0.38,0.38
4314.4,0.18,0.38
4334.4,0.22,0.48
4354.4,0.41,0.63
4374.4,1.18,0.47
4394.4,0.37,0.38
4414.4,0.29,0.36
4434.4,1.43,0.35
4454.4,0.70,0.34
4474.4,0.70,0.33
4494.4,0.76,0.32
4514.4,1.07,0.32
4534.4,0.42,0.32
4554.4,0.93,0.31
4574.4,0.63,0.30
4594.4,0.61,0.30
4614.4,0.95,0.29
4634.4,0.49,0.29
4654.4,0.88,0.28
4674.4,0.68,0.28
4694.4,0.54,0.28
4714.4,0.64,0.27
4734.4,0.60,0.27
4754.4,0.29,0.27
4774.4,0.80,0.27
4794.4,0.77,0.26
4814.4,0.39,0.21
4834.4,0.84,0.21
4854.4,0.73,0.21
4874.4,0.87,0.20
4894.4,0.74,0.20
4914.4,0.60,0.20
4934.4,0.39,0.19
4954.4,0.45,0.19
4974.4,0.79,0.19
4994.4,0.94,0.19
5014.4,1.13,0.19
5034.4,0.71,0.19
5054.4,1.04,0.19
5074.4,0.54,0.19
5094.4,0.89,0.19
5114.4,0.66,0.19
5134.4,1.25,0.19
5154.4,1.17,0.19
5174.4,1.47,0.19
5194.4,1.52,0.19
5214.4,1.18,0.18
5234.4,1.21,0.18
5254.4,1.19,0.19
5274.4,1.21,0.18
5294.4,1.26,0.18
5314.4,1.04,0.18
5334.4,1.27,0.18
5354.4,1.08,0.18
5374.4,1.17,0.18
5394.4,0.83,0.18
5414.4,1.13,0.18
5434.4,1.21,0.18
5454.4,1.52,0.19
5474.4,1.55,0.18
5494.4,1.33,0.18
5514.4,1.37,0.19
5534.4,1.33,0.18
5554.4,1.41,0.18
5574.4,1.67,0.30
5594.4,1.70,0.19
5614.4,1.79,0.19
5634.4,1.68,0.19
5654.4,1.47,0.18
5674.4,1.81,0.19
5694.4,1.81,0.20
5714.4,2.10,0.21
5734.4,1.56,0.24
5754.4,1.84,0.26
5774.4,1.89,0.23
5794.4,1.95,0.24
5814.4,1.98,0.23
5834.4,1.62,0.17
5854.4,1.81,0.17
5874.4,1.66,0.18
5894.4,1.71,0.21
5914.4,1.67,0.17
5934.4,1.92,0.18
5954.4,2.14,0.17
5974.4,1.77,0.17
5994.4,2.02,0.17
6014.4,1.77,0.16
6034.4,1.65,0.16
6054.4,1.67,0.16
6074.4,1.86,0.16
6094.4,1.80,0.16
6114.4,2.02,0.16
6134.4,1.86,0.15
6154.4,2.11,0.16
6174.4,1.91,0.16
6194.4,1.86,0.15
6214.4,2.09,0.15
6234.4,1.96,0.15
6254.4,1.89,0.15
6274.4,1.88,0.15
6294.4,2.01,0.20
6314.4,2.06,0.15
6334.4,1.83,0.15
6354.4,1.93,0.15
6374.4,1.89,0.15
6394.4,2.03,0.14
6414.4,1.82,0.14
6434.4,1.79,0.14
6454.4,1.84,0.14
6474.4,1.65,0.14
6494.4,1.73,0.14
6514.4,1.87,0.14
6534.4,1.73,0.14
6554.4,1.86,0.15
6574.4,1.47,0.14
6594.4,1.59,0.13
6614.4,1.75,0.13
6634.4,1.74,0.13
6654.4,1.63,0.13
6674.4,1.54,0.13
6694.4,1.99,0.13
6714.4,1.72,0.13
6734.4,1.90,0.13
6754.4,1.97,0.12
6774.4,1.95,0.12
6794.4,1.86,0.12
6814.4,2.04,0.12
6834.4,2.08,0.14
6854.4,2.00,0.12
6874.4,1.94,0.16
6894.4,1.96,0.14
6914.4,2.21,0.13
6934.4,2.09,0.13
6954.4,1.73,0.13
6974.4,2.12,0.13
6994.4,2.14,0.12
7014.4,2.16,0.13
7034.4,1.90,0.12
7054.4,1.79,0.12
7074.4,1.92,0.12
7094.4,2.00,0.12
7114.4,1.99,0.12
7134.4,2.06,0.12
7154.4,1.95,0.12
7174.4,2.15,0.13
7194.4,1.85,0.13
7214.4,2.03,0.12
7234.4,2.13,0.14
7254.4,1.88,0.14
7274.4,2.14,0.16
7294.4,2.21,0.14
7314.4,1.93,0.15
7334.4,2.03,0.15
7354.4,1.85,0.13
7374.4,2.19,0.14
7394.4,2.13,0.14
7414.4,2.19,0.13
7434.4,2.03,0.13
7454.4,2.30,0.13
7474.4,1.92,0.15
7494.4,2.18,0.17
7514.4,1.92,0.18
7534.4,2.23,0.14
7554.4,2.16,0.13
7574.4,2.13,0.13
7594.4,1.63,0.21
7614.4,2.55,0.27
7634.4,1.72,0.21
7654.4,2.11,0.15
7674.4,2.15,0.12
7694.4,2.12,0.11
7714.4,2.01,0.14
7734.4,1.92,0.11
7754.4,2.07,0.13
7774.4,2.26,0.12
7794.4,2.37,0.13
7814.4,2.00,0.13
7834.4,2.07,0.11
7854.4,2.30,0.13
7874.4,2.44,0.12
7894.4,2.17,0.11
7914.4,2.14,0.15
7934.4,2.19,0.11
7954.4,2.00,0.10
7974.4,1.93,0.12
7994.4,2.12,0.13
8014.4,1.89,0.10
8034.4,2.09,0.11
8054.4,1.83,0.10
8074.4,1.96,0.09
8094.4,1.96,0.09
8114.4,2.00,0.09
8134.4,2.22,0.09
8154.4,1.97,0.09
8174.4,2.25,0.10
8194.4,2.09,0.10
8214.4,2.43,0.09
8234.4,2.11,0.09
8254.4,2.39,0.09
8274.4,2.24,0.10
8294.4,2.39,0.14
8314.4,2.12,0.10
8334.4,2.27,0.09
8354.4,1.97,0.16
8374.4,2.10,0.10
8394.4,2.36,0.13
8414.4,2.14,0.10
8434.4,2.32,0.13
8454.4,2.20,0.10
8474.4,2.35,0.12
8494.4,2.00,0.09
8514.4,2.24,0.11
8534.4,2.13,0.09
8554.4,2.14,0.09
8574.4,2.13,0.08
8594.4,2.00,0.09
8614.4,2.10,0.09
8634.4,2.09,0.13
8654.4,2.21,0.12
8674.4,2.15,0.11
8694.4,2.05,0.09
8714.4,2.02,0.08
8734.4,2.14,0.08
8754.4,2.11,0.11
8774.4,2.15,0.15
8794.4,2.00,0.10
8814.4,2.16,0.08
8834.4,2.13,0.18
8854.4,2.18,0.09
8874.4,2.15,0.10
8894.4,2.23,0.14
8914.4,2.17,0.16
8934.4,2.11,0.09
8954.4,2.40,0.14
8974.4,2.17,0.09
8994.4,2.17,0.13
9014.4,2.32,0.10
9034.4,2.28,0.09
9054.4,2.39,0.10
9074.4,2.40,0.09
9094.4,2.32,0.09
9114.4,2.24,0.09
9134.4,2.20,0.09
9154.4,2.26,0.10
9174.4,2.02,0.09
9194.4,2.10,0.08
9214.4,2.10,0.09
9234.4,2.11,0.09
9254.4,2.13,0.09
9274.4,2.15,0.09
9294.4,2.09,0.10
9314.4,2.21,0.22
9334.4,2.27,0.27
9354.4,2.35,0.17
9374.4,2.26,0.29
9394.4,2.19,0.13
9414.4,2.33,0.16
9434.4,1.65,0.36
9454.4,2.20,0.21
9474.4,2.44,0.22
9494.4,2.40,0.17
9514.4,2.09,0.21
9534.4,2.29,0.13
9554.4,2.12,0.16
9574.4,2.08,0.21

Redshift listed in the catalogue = 0.29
